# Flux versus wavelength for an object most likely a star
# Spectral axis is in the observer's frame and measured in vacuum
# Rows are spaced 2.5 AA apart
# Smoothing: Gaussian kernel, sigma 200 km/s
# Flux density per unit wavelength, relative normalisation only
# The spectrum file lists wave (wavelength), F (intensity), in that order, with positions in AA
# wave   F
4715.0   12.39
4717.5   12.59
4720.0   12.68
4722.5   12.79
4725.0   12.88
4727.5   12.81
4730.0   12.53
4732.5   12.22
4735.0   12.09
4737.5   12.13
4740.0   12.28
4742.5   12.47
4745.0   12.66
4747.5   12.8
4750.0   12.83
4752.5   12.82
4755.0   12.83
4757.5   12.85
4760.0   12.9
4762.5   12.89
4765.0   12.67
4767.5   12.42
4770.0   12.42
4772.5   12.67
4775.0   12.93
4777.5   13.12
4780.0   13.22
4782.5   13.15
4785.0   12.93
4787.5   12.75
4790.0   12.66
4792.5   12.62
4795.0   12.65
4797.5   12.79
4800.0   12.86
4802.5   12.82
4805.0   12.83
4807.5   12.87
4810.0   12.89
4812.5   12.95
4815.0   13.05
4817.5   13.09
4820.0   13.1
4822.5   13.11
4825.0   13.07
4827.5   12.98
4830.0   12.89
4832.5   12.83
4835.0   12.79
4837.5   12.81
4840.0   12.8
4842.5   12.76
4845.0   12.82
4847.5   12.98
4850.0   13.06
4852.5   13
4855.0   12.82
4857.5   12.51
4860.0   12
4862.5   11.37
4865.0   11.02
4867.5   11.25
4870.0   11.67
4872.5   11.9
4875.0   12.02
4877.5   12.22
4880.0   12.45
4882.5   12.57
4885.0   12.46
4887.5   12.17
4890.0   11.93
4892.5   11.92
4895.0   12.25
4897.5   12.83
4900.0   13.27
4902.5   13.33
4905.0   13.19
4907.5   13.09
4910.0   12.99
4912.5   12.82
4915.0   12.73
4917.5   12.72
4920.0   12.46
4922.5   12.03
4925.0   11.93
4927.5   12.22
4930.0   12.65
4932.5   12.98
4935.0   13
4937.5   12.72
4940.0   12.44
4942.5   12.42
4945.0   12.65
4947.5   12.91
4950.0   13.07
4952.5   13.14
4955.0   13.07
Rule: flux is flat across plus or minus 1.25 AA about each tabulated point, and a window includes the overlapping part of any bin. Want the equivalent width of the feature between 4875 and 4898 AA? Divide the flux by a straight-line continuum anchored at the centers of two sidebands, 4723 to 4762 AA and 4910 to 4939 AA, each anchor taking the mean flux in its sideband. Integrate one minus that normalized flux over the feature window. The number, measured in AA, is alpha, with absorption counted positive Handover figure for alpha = 0.57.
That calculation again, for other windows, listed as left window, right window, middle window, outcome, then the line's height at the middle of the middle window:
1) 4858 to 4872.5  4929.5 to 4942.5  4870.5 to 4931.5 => -1.8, 12.1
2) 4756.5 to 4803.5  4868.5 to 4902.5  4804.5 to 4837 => -0.9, 12.6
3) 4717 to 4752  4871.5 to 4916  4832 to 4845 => -0.2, 12.6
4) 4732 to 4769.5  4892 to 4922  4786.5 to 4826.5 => -0.7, 12.7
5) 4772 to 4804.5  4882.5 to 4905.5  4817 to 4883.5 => 1.0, 12.7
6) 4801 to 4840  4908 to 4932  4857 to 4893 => 2.2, 12.7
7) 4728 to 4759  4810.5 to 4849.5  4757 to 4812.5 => -0.4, 12.7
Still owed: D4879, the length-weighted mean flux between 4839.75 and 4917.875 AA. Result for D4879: 12.5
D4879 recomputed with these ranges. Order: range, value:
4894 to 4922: 12.9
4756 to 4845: 12.9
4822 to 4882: 12.5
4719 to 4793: 12.7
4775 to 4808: 12.9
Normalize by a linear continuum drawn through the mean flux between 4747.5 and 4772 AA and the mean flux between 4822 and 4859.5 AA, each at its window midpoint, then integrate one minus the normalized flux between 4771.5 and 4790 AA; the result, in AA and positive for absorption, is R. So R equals -0.3 AA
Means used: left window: 12.7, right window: 12.9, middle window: 13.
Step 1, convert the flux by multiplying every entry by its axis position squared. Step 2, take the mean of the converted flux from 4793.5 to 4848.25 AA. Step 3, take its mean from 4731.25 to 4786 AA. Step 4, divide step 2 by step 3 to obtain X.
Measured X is 1.0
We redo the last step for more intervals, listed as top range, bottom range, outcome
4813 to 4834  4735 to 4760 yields 1.06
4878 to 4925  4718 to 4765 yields 1.07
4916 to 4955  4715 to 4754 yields 1.09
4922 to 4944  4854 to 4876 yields 1.09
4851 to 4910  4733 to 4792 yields 1.02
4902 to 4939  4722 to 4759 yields 1.09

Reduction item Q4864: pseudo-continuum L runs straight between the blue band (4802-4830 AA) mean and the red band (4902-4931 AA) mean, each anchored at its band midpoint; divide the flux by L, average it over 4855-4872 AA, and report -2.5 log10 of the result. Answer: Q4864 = 0.097 mag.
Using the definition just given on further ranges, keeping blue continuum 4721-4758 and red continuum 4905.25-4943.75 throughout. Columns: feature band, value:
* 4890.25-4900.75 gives 0.01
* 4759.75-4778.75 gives -0.01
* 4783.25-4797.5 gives -0.01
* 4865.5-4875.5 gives 0.09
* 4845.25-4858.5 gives -0.02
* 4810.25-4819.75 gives -0.04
